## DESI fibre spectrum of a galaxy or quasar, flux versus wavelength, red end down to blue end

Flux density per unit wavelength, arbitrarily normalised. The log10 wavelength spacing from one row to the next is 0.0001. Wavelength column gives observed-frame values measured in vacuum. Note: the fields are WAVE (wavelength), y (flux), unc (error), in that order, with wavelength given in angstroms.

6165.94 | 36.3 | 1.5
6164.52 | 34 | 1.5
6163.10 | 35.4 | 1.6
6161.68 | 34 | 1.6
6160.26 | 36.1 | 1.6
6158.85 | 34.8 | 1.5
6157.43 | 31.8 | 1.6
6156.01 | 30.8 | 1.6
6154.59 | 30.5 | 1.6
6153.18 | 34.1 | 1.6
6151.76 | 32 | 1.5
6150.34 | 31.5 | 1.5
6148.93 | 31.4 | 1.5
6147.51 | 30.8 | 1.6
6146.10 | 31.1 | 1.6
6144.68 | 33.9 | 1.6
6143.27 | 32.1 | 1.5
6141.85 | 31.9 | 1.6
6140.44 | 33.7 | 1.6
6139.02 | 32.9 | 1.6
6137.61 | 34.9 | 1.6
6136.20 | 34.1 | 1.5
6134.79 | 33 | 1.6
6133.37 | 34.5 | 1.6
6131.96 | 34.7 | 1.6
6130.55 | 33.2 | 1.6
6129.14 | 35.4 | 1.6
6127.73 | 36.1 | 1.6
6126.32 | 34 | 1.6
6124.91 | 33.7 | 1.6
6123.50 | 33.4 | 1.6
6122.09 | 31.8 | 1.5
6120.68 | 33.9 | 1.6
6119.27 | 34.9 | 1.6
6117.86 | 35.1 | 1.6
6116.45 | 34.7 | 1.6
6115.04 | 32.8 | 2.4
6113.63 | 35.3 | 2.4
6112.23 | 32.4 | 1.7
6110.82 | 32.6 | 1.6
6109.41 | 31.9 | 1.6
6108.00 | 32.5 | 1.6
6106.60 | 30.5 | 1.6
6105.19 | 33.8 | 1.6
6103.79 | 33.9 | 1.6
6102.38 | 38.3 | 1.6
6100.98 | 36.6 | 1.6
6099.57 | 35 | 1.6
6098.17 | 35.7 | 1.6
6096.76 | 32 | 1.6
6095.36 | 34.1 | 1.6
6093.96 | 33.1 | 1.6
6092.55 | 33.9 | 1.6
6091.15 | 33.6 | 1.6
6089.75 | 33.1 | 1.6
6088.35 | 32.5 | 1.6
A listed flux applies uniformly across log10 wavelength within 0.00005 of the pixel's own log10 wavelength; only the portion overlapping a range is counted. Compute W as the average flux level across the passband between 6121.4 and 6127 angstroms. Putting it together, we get 33.2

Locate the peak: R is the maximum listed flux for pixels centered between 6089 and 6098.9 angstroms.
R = 35.7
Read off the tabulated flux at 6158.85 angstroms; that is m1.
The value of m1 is 34.8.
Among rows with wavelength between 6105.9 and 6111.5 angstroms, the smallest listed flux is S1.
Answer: 30.5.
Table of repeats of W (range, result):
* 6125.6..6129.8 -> 35.2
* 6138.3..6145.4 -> 32.9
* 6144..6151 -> 31.7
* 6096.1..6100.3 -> 34.2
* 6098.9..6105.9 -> 35.5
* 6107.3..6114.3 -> 32.9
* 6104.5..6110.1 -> 32.2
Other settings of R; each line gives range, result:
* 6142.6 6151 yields 33.9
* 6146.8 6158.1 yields 34.1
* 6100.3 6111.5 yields 38.3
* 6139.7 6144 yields 33.7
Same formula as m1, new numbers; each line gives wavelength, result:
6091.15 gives 33.6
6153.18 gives 34.1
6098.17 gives 35.7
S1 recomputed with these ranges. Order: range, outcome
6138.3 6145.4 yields 31.9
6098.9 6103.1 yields 35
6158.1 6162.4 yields 34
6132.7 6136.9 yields 33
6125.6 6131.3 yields 33.2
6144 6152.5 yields 30.8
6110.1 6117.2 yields 32.4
